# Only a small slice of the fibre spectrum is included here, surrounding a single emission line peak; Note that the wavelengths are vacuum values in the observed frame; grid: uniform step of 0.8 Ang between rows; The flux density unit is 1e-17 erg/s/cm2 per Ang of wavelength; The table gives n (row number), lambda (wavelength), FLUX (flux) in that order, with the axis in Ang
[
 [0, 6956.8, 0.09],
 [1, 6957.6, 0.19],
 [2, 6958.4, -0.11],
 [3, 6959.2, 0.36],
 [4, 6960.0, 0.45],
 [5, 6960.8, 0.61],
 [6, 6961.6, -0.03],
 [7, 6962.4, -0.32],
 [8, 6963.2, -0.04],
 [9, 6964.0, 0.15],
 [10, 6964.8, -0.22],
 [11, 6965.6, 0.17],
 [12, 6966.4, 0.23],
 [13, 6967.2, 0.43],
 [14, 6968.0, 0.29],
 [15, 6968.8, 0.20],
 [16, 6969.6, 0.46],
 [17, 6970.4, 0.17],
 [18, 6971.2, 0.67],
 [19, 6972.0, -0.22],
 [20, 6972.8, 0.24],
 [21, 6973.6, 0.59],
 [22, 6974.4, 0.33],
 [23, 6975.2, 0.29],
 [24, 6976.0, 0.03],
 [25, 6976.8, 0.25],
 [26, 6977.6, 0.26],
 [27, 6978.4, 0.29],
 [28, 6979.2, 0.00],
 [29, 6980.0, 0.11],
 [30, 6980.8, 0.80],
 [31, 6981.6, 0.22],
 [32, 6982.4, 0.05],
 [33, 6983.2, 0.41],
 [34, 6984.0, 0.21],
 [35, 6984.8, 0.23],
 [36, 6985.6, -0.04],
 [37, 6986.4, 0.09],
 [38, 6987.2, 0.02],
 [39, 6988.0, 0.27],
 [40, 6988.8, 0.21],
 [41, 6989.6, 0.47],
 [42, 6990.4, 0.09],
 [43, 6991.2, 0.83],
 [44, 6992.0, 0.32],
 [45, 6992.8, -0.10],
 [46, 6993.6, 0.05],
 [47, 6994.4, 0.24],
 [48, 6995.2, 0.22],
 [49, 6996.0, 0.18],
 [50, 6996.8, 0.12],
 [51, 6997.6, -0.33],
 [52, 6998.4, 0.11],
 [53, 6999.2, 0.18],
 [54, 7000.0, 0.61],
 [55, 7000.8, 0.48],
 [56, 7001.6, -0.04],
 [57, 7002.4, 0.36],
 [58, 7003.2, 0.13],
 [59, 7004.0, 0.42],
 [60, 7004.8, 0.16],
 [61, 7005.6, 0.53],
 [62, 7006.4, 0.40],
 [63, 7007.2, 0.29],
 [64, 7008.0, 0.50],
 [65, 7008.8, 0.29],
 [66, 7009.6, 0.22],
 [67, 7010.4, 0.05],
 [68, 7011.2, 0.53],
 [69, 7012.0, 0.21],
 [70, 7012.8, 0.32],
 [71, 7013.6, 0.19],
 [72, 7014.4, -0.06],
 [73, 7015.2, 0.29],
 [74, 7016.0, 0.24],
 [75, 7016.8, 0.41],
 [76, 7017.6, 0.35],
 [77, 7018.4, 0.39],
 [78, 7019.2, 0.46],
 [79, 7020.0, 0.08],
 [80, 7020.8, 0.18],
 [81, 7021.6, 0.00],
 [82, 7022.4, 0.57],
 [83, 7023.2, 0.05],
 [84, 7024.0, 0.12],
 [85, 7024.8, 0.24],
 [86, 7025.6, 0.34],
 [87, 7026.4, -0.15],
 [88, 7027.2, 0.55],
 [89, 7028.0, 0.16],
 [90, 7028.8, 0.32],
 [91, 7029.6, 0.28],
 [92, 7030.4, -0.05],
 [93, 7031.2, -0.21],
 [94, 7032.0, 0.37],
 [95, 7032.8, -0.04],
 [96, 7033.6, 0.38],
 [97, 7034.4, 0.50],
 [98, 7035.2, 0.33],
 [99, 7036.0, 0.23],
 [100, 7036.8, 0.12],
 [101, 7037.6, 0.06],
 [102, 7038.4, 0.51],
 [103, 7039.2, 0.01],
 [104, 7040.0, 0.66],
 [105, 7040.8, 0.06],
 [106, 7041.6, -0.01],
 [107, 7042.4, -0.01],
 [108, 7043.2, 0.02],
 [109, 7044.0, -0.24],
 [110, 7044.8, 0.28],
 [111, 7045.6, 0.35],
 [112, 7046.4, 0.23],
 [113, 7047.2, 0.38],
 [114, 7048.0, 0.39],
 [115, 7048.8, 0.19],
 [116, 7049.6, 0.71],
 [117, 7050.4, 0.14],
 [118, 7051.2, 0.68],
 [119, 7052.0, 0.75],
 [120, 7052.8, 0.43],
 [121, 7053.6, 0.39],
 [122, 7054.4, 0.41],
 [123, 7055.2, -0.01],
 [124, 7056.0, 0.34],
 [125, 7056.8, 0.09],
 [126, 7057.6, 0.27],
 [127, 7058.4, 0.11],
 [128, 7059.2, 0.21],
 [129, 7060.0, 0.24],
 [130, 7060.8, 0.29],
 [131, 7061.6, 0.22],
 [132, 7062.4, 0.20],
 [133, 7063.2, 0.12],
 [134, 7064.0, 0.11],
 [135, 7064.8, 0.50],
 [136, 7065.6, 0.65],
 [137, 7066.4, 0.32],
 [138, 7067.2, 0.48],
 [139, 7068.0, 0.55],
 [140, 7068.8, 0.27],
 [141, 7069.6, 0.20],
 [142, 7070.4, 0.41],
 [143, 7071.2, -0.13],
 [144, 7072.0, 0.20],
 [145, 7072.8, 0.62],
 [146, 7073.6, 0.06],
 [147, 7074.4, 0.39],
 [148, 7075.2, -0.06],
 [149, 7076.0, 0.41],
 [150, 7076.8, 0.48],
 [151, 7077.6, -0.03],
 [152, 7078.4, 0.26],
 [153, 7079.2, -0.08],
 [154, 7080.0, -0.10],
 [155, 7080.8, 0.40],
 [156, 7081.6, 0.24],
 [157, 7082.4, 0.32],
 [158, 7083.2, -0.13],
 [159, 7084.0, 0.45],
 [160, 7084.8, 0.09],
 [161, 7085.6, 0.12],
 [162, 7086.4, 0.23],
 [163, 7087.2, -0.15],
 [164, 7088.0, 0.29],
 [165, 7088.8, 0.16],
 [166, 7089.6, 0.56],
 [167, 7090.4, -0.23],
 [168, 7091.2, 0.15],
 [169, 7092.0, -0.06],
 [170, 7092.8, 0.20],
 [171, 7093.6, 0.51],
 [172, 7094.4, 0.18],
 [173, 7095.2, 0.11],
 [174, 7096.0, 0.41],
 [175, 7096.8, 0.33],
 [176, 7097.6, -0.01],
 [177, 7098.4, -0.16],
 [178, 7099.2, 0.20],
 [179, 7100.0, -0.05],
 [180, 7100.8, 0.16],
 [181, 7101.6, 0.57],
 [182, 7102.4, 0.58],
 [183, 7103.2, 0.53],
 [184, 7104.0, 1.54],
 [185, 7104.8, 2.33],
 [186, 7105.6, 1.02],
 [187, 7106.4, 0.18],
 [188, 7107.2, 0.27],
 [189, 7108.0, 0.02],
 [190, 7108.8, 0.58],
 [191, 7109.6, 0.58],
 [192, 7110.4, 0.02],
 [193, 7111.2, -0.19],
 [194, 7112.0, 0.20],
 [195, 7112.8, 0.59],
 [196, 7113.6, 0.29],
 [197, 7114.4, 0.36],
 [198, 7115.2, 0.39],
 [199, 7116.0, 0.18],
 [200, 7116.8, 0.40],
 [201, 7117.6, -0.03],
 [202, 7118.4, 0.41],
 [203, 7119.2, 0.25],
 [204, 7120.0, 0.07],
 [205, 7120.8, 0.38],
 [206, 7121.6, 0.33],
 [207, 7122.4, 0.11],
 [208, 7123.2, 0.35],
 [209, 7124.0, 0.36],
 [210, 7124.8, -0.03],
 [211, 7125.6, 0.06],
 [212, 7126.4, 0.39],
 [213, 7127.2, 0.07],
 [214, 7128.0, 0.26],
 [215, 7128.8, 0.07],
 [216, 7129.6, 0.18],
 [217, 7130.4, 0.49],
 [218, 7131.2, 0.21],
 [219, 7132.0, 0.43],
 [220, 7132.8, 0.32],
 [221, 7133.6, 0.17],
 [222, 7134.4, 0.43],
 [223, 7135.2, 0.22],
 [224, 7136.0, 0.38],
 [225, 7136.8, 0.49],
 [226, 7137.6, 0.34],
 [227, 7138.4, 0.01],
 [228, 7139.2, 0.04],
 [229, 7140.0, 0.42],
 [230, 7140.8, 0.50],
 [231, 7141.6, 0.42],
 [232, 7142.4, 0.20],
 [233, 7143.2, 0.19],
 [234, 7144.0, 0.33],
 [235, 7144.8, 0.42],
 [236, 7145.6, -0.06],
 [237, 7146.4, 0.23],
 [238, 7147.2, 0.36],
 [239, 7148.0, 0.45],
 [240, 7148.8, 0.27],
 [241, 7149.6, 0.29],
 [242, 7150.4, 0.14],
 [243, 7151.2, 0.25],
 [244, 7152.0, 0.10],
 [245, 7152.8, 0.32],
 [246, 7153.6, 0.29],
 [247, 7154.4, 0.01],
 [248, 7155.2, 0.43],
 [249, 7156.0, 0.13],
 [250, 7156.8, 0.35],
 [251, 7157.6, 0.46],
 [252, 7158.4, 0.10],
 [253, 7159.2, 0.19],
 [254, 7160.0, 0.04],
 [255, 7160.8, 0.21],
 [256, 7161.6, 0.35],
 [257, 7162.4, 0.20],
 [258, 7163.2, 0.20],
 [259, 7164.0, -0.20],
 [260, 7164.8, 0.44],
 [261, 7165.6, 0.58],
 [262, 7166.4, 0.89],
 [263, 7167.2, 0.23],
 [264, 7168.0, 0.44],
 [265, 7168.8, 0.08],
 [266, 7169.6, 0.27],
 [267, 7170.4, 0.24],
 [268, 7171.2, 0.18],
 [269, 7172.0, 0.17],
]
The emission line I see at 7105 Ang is H-alpha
